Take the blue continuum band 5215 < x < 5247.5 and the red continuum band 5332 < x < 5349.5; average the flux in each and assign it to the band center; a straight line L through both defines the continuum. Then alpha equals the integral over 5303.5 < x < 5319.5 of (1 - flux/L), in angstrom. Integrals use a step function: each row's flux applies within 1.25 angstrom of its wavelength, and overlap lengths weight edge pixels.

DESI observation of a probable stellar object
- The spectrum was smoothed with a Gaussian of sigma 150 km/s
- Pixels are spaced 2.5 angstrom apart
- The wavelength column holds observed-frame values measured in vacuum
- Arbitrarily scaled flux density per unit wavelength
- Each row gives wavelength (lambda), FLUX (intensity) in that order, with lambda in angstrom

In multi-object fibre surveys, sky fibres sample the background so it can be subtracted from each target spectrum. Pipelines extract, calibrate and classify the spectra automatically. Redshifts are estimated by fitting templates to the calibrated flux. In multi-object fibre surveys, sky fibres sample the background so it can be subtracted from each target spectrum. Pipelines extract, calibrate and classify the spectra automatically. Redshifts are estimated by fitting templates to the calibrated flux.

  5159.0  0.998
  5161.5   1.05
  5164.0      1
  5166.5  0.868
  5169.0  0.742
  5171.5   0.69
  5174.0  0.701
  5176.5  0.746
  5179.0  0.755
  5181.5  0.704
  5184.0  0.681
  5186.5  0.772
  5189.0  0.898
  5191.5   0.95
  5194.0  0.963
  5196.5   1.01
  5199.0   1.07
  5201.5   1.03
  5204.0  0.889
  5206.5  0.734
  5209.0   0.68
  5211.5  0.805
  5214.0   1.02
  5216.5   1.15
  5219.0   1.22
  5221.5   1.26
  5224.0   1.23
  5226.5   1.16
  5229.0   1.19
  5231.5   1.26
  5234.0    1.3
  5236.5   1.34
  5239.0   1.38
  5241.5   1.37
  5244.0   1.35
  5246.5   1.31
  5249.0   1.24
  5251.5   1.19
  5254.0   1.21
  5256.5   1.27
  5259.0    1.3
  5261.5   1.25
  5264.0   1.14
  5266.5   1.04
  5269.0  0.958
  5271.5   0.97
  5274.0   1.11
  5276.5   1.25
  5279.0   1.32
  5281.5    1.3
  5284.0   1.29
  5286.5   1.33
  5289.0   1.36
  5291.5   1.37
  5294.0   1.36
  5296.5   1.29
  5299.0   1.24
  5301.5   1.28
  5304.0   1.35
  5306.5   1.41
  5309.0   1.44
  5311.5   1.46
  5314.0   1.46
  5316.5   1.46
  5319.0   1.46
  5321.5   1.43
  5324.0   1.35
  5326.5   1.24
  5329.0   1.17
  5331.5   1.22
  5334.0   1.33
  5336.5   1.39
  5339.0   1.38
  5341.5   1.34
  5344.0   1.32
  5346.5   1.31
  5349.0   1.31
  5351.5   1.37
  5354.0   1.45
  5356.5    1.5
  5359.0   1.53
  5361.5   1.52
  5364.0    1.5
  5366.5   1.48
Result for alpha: -1.4 angstrom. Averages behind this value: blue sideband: 1.27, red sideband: 1.34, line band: 1.44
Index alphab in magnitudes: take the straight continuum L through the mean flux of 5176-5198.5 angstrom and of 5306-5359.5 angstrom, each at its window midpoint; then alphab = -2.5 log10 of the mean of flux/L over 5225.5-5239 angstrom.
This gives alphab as -0.25 mag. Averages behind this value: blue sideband 0.842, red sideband 1.38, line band 1.26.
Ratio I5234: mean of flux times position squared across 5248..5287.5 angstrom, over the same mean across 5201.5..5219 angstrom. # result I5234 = 1.3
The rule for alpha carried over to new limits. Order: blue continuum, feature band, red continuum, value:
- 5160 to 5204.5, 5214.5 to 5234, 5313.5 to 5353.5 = -4.1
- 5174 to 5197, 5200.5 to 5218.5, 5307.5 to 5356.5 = -0.1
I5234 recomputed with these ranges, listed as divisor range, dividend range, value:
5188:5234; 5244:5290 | 1.20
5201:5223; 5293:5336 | 1.44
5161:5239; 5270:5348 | 1.42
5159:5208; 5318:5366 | 1.70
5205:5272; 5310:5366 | 1.24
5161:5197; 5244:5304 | 1.55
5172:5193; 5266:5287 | 1.57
